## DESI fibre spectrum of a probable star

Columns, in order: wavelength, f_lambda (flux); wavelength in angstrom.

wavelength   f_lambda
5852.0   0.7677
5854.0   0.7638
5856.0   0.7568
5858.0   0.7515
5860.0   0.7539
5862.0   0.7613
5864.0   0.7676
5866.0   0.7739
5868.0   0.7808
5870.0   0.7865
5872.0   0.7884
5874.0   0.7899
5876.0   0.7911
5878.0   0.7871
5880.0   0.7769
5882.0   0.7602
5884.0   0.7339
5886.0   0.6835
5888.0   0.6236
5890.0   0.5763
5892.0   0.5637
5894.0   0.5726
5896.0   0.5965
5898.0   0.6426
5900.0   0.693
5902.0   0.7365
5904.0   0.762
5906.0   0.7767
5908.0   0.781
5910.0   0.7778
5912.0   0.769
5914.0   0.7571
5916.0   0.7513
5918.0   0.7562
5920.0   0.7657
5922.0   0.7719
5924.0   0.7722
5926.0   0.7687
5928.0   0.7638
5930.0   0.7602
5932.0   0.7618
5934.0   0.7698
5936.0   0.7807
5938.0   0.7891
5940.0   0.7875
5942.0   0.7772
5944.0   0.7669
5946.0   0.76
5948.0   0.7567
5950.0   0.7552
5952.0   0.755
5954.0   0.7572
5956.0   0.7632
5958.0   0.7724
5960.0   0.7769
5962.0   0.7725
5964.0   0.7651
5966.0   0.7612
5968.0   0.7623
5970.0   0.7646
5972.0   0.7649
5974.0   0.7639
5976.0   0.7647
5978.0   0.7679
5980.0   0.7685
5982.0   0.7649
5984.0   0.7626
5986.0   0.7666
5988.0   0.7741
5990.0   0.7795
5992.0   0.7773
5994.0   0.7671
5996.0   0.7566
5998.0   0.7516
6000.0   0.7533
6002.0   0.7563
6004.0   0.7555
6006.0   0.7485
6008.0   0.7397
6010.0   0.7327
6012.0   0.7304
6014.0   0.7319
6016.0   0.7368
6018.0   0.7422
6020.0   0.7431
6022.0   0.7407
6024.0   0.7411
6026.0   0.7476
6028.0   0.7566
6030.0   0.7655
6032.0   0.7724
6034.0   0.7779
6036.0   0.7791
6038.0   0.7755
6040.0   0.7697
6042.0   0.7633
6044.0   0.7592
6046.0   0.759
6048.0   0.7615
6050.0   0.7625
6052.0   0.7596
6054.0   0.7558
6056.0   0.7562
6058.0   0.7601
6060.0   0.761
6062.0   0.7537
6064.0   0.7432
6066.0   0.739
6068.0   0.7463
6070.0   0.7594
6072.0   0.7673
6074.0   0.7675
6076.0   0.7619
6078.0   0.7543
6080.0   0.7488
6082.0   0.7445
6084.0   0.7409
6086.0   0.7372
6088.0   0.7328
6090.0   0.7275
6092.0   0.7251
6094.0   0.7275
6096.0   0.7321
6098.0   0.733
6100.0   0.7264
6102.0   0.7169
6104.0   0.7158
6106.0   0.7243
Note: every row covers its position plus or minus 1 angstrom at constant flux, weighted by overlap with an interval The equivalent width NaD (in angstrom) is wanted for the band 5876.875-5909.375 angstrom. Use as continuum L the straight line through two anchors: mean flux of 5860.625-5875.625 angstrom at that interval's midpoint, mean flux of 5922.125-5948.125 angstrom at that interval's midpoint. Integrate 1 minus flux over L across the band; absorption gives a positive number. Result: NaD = 3.5 angstrom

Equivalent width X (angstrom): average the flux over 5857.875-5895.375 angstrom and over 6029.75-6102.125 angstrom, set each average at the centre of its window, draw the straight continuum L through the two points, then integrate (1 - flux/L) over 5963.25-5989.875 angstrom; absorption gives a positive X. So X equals -0.94 angstrom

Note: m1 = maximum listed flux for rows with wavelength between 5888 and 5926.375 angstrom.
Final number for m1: 0.781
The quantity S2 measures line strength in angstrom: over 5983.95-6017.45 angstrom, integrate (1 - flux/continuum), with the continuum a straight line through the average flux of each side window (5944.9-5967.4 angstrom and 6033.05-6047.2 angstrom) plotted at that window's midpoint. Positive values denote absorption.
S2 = 0.55 angstrom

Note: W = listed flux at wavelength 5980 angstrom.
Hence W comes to 0.7685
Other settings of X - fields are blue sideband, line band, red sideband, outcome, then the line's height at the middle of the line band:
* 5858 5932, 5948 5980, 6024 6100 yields -0.9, 0.743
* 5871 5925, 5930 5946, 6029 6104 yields -0.9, 0.731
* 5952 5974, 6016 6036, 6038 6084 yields 0.1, 0.76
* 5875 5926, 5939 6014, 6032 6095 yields -2.6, 0.736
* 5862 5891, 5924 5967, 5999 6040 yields -1.1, 0.748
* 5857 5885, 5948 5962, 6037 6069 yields 0.0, 0.765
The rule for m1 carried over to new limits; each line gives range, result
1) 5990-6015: 0.7795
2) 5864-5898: 0.7911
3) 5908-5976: 0.7891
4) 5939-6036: 0.7875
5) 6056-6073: 0.7673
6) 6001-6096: 0.7791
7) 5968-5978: 0.7679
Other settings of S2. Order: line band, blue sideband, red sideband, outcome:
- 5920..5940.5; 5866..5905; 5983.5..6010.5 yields -1.2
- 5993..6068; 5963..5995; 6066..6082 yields 0.7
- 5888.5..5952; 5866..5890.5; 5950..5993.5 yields 1.6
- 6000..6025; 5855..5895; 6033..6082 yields 0.3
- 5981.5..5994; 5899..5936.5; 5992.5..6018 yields -0.3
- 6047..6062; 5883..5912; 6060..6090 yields -0.4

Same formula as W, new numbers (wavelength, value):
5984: 0.7626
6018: 0.7422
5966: 0.7612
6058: 0.7601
